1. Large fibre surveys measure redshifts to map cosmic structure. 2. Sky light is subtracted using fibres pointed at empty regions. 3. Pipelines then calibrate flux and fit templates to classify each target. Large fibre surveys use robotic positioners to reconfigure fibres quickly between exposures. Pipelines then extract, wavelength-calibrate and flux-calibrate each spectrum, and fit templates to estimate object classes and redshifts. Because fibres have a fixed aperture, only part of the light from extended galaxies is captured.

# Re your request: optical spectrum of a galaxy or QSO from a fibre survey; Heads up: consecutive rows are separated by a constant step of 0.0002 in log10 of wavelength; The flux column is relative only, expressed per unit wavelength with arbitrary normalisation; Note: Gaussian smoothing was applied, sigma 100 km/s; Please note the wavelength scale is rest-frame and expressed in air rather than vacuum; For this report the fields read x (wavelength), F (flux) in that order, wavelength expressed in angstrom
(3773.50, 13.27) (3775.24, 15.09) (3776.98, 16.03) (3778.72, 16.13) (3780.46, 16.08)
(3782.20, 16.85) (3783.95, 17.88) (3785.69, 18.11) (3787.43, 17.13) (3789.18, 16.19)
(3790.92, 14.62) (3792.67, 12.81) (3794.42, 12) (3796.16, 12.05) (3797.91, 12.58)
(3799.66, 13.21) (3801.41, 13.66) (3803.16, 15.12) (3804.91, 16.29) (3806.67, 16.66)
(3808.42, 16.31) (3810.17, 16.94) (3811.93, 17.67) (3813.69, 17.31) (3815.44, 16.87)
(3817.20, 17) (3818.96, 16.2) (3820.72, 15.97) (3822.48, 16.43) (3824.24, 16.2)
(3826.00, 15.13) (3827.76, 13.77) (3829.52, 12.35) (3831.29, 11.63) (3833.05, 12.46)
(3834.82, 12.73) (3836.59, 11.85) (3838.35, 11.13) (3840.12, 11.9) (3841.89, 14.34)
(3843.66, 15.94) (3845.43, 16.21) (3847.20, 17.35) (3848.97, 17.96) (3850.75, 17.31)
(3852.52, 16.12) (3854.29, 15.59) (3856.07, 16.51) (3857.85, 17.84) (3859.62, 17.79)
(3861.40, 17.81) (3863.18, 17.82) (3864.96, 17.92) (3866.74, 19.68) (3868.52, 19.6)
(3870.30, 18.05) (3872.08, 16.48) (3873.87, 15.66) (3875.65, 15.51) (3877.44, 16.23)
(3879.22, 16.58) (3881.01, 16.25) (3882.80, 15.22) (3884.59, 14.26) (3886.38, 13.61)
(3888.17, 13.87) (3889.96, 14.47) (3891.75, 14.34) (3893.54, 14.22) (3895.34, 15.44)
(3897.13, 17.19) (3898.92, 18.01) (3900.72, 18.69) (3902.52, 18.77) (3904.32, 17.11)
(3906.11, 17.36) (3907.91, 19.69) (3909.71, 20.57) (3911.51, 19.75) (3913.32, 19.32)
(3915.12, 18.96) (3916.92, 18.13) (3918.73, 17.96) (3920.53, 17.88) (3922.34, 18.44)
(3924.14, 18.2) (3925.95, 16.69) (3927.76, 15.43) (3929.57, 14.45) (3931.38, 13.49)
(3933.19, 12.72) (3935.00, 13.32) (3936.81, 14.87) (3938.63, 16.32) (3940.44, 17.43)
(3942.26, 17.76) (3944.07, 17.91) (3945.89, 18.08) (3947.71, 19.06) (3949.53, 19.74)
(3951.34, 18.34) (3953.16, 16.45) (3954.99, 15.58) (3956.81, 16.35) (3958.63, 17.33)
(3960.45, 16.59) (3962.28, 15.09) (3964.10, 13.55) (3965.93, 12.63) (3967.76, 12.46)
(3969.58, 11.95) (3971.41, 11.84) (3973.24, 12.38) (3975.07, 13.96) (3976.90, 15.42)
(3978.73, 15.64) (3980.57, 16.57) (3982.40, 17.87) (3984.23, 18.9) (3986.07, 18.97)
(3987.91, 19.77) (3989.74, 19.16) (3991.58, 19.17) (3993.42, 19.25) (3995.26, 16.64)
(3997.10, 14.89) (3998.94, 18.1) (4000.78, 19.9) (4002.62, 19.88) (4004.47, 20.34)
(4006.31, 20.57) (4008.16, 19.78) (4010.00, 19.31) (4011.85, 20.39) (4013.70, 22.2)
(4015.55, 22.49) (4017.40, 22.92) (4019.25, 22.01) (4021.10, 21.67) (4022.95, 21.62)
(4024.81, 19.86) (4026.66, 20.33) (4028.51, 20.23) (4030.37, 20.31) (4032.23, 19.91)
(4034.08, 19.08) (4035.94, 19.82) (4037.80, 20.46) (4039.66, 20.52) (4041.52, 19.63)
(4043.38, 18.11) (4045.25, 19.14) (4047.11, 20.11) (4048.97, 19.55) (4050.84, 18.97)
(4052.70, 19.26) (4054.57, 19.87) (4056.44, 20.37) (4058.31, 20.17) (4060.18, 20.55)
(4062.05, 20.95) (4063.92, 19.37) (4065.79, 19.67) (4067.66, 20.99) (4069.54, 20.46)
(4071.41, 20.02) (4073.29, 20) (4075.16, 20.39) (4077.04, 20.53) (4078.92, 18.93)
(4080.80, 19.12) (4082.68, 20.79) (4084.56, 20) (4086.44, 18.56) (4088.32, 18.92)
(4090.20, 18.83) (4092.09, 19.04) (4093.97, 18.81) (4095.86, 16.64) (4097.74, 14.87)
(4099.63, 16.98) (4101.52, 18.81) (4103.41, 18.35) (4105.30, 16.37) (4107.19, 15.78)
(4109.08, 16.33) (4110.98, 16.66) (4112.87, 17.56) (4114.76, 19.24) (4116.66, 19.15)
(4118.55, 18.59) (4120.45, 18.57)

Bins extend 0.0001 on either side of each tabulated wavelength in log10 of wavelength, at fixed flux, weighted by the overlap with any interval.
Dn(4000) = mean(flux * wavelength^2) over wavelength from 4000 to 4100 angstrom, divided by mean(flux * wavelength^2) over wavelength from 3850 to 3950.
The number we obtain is 1.27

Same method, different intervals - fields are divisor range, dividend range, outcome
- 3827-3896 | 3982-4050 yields 1.38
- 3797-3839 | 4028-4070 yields 1.51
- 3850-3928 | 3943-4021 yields 1.08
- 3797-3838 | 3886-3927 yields 1.22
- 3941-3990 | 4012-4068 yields 1.30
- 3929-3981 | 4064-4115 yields 1.29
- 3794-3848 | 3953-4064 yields 1.39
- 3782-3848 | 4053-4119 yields 1.45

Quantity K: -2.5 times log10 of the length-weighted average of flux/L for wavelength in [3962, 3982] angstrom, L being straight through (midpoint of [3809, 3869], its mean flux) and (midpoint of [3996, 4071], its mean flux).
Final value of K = 0.330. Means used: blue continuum 15.8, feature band 13.8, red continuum 20.1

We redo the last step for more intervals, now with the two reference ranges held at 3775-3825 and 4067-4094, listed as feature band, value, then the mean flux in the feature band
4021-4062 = -0.05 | 20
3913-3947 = 0.06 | 16.7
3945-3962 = 0.03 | 17.4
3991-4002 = 0.03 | 18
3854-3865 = -0.05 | 17.4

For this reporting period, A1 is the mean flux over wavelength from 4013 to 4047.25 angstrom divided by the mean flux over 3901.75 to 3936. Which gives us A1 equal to 1.19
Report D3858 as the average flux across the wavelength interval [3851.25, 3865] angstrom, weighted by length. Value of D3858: 17.1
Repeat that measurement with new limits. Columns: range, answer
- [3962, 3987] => 14.8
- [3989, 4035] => 20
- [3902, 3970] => 16.7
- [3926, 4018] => 17.1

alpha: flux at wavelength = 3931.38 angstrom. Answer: 13.49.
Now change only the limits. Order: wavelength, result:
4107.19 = 15.78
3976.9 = 15.42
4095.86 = 16.64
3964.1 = 13.55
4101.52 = 18.81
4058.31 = 20.17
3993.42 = 19.25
